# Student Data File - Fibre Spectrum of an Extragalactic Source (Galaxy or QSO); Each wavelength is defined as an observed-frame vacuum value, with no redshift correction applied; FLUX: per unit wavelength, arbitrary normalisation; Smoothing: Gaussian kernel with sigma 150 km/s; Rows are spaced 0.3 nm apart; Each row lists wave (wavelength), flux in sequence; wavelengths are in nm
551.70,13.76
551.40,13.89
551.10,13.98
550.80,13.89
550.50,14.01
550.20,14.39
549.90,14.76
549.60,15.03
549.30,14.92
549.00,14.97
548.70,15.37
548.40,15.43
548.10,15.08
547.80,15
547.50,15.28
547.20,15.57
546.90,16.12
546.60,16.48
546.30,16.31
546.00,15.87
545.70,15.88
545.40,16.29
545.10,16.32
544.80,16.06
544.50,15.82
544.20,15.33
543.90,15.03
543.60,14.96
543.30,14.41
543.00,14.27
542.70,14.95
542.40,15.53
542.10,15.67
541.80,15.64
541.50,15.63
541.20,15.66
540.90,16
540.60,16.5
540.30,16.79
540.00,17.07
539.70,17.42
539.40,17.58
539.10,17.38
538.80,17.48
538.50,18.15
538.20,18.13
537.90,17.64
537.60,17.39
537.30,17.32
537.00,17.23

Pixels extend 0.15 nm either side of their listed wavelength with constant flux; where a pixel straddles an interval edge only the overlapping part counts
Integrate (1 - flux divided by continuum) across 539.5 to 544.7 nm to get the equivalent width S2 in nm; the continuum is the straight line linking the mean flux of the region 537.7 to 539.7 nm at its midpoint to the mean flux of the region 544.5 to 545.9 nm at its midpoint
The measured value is 0.36 nm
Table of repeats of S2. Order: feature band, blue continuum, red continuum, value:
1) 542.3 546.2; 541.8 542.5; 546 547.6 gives 0.08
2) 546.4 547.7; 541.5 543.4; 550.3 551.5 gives -0.12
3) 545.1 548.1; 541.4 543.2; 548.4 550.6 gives -0.17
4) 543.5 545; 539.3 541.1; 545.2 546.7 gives 0.08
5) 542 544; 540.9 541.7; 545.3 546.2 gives 0.11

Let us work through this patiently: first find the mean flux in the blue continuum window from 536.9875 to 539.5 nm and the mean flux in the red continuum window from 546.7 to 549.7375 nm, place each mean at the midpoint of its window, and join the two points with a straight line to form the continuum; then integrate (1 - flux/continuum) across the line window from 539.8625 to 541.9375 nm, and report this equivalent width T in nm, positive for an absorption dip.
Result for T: 0.10 nm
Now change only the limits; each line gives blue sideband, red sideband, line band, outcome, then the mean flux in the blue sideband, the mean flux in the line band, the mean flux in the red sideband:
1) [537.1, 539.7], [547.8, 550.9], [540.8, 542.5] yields 0.11 nm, 17.6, 15.7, 14.8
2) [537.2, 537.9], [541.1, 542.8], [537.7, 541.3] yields -0.13 nm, 17.4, 17.2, 15.5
